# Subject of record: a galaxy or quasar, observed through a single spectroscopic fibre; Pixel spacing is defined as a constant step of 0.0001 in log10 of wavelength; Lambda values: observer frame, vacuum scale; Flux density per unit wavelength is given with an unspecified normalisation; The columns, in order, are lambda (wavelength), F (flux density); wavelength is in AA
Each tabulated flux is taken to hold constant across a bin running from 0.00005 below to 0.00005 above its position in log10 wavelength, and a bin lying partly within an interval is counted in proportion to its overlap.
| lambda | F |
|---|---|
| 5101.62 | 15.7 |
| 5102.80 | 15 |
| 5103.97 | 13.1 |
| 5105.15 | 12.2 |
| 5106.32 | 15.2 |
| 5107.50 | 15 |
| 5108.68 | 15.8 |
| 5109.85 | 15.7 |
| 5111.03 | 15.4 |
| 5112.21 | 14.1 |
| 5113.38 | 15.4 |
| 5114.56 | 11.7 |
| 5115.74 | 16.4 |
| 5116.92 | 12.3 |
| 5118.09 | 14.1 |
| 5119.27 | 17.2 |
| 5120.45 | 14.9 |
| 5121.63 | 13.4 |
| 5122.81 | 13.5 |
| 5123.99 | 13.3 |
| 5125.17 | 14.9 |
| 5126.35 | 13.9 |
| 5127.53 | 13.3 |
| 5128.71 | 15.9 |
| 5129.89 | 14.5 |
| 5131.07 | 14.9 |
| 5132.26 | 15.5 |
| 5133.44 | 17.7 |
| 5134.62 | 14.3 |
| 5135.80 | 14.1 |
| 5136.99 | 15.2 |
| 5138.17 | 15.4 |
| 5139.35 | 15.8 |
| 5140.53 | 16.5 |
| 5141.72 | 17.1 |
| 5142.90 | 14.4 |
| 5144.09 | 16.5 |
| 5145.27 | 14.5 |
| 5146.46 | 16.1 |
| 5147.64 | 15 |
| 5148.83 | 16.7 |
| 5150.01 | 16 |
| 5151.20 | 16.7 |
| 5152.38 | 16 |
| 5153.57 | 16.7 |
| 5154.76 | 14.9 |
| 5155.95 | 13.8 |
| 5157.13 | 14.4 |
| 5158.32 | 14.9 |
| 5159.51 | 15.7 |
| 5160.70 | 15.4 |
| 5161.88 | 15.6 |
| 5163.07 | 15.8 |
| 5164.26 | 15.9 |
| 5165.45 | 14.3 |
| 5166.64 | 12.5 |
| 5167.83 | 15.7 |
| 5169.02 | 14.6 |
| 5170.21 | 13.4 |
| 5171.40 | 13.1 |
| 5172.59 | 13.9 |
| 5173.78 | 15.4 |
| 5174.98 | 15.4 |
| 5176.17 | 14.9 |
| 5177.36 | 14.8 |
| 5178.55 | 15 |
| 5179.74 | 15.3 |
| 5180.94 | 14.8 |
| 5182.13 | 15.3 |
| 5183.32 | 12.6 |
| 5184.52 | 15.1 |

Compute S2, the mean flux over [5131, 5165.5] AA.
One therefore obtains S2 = 15.6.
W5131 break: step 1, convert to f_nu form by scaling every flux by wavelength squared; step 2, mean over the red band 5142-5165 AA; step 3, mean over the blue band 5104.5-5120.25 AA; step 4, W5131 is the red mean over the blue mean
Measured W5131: 1.08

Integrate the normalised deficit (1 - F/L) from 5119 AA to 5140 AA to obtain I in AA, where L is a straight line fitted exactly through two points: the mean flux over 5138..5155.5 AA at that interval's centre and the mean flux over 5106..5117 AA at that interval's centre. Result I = 0.7 AA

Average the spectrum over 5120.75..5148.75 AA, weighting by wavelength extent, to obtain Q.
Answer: 15.1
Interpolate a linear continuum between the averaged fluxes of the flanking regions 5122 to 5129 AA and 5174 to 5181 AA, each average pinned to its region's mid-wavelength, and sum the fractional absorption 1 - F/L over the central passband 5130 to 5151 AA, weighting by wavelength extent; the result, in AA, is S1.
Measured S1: -1.9 AA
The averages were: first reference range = 14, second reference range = 15.1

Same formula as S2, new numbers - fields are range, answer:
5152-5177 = 14.9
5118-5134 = 14.8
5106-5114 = 15.2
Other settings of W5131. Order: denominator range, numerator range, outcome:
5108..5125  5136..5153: 1.10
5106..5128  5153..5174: 1.04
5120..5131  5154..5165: 1.08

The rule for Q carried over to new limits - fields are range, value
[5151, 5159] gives 15.3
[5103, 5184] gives 14.9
